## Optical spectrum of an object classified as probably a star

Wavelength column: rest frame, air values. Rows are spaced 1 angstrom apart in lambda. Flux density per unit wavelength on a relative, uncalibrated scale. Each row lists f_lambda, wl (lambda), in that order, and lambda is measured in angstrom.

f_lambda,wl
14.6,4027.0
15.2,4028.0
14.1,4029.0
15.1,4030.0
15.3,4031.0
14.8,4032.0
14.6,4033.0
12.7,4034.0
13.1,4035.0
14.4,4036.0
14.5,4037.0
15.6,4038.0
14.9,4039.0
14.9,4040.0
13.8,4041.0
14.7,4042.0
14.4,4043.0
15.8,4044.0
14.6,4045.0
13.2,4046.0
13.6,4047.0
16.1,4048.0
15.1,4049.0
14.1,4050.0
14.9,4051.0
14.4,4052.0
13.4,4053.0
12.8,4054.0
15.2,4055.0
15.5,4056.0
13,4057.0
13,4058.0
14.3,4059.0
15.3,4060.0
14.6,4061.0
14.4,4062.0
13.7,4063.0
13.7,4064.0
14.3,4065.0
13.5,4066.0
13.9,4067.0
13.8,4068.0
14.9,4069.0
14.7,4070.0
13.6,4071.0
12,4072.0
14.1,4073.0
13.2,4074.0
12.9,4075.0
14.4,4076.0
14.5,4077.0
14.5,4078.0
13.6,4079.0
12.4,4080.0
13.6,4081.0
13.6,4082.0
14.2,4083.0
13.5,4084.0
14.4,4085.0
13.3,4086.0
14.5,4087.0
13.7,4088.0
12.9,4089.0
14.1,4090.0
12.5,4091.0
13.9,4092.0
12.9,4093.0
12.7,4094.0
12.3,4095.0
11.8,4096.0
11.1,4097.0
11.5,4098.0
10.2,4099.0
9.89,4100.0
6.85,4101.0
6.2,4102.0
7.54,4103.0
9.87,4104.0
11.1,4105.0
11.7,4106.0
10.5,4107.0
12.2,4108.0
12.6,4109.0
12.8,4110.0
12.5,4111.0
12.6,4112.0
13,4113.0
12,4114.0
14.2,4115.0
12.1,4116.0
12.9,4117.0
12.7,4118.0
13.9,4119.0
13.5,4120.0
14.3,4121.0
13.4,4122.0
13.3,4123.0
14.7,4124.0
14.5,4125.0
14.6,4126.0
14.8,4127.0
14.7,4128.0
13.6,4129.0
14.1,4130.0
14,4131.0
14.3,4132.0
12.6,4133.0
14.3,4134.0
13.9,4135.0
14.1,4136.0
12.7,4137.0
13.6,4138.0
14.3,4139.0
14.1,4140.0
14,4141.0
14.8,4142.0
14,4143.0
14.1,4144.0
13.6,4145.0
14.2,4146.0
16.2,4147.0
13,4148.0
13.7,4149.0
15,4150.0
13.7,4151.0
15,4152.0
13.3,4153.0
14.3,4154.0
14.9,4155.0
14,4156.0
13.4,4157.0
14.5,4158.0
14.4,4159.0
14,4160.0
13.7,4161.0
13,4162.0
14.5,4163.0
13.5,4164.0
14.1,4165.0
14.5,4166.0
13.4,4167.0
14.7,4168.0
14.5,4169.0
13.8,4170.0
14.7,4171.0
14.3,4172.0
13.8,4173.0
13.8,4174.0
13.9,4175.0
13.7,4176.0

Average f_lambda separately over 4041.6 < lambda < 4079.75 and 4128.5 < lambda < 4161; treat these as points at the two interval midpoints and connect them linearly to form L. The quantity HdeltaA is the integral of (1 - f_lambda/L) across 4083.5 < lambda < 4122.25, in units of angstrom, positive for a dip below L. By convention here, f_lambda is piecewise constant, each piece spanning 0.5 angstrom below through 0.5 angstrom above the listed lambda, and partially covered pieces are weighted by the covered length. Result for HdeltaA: 5.38 angstrom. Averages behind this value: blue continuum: 14.1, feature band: 12.1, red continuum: 14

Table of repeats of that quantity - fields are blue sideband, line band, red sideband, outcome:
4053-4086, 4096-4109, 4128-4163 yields 3.62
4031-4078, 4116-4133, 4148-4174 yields 0.32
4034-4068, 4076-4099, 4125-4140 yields 1.55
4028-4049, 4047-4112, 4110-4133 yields 4.84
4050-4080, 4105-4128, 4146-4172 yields 1.57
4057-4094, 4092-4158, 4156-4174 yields 4.33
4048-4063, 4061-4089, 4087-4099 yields -0.76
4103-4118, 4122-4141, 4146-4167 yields -1.51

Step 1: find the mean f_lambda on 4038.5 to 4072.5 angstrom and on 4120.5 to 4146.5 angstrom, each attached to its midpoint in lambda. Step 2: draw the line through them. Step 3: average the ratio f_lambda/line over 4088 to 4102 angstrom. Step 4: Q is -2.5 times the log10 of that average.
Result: 0.21 mag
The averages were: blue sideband 14.2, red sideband 14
